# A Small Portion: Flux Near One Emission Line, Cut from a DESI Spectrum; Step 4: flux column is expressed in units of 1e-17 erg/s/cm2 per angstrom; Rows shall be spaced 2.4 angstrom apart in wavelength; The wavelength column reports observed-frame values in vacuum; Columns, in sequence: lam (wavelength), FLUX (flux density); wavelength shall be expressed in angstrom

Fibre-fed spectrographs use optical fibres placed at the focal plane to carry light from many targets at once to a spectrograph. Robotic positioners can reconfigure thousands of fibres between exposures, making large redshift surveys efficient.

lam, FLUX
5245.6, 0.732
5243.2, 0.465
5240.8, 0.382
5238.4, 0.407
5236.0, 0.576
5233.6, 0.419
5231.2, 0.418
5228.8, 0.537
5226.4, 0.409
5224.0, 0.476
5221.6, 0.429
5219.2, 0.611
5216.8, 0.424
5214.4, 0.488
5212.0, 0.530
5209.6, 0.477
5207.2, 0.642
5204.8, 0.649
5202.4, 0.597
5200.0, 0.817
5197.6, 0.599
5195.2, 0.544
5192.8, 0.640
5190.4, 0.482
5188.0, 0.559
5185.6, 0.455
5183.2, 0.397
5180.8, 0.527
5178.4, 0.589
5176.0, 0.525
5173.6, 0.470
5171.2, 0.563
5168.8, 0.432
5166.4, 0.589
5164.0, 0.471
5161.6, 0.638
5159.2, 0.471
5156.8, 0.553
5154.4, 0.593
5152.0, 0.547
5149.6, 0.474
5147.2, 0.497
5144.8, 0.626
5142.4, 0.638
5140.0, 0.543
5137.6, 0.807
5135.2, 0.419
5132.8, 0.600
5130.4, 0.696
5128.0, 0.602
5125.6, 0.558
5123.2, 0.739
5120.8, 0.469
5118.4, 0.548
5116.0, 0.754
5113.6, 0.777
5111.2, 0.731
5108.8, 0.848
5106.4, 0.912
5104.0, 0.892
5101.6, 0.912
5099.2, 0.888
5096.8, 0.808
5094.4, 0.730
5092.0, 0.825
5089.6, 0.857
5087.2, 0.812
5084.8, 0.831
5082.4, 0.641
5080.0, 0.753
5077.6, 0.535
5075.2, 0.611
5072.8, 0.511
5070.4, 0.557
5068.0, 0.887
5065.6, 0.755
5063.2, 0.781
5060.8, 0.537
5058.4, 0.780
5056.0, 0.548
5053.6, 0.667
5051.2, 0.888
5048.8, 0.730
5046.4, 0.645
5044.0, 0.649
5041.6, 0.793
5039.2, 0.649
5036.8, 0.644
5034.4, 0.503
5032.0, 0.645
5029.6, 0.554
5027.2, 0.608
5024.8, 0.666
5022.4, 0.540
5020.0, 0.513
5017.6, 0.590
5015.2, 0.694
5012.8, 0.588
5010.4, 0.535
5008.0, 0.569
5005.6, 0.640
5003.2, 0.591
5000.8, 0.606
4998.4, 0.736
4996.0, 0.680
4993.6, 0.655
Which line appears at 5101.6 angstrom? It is C III] 1909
